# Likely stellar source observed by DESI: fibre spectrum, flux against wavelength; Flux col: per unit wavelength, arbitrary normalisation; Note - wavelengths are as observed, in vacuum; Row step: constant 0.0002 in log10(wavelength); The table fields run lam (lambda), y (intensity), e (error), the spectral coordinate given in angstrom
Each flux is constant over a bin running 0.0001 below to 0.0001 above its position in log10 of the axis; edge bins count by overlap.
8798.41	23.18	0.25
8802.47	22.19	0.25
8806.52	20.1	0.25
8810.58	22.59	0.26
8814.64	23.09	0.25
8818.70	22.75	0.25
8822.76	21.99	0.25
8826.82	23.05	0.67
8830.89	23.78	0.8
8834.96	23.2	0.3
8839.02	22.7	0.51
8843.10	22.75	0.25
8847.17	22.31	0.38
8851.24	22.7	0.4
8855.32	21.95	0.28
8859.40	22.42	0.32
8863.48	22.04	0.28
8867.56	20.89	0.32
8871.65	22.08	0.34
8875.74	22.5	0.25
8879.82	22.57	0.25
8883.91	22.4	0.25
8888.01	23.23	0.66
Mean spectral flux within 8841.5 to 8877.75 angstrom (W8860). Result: 22.2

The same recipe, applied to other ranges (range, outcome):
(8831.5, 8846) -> 22.9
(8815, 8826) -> 22.6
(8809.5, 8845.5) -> 22.9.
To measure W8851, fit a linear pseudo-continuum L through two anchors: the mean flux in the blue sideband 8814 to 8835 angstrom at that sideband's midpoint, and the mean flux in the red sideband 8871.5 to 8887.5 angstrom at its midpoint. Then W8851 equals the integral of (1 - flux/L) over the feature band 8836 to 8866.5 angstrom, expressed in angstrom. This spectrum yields 0.5 angstrom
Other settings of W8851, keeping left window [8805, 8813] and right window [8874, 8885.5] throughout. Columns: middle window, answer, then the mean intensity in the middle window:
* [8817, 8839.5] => -1.19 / 22.9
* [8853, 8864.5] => 0.03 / 22.2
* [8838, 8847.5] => -0.28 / 22.6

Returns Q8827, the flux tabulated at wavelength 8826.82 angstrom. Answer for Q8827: 23.05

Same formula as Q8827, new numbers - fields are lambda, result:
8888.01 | 23.23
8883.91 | 22.4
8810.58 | 22.59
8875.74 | 22.5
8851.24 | 22.7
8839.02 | 22.7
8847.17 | 22.31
